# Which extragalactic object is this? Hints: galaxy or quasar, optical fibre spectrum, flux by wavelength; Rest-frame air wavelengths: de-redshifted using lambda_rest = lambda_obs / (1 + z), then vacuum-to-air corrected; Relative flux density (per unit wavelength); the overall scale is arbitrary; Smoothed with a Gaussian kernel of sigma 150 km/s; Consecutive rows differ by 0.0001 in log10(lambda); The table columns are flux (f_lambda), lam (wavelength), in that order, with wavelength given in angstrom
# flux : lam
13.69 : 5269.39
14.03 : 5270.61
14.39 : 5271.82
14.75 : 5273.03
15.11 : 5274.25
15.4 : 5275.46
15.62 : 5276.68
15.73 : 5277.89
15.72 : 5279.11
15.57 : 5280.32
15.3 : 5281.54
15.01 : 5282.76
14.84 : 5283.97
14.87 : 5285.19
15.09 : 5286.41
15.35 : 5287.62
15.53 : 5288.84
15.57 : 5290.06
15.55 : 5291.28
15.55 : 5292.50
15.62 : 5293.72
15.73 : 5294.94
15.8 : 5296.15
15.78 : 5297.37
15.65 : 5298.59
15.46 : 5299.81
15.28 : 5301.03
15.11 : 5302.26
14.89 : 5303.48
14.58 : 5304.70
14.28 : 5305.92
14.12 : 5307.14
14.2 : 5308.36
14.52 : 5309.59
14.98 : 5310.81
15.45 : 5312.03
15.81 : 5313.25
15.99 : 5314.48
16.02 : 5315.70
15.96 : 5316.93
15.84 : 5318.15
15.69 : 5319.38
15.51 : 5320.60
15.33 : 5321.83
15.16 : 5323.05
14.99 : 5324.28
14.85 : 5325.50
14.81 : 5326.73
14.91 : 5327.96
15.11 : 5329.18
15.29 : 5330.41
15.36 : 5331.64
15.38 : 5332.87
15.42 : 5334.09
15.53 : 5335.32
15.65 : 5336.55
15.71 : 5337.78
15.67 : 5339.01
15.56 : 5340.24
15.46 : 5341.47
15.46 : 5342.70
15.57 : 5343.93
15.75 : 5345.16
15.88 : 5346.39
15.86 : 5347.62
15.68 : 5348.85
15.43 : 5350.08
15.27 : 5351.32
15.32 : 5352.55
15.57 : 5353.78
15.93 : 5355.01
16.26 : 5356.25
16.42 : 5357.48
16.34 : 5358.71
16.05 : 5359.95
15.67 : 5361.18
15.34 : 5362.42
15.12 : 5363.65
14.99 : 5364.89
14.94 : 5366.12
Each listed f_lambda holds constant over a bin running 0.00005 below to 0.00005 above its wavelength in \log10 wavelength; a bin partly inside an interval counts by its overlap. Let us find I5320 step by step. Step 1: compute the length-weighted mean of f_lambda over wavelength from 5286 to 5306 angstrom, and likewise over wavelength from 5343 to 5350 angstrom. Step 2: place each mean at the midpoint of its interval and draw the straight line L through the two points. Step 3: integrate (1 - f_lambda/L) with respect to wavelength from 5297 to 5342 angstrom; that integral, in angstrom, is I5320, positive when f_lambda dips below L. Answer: 0.8 angstrom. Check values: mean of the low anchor 15.4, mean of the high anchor 15.7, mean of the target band 15.3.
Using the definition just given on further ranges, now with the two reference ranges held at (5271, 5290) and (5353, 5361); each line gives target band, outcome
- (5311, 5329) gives 0.3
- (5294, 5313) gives 0.5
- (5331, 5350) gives 0.3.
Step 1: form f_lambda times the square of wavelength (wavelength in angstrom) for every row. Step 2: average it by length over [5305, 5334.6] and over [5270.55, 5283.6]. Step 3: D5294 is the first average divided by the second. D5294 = 1.02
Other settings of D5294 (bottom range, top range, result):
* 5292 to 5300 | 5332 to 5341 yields 1.01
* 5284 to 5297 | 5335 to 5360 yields 1.04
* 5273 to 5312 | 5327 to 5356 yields 1.04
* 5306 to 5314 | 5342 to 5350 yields 1.07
